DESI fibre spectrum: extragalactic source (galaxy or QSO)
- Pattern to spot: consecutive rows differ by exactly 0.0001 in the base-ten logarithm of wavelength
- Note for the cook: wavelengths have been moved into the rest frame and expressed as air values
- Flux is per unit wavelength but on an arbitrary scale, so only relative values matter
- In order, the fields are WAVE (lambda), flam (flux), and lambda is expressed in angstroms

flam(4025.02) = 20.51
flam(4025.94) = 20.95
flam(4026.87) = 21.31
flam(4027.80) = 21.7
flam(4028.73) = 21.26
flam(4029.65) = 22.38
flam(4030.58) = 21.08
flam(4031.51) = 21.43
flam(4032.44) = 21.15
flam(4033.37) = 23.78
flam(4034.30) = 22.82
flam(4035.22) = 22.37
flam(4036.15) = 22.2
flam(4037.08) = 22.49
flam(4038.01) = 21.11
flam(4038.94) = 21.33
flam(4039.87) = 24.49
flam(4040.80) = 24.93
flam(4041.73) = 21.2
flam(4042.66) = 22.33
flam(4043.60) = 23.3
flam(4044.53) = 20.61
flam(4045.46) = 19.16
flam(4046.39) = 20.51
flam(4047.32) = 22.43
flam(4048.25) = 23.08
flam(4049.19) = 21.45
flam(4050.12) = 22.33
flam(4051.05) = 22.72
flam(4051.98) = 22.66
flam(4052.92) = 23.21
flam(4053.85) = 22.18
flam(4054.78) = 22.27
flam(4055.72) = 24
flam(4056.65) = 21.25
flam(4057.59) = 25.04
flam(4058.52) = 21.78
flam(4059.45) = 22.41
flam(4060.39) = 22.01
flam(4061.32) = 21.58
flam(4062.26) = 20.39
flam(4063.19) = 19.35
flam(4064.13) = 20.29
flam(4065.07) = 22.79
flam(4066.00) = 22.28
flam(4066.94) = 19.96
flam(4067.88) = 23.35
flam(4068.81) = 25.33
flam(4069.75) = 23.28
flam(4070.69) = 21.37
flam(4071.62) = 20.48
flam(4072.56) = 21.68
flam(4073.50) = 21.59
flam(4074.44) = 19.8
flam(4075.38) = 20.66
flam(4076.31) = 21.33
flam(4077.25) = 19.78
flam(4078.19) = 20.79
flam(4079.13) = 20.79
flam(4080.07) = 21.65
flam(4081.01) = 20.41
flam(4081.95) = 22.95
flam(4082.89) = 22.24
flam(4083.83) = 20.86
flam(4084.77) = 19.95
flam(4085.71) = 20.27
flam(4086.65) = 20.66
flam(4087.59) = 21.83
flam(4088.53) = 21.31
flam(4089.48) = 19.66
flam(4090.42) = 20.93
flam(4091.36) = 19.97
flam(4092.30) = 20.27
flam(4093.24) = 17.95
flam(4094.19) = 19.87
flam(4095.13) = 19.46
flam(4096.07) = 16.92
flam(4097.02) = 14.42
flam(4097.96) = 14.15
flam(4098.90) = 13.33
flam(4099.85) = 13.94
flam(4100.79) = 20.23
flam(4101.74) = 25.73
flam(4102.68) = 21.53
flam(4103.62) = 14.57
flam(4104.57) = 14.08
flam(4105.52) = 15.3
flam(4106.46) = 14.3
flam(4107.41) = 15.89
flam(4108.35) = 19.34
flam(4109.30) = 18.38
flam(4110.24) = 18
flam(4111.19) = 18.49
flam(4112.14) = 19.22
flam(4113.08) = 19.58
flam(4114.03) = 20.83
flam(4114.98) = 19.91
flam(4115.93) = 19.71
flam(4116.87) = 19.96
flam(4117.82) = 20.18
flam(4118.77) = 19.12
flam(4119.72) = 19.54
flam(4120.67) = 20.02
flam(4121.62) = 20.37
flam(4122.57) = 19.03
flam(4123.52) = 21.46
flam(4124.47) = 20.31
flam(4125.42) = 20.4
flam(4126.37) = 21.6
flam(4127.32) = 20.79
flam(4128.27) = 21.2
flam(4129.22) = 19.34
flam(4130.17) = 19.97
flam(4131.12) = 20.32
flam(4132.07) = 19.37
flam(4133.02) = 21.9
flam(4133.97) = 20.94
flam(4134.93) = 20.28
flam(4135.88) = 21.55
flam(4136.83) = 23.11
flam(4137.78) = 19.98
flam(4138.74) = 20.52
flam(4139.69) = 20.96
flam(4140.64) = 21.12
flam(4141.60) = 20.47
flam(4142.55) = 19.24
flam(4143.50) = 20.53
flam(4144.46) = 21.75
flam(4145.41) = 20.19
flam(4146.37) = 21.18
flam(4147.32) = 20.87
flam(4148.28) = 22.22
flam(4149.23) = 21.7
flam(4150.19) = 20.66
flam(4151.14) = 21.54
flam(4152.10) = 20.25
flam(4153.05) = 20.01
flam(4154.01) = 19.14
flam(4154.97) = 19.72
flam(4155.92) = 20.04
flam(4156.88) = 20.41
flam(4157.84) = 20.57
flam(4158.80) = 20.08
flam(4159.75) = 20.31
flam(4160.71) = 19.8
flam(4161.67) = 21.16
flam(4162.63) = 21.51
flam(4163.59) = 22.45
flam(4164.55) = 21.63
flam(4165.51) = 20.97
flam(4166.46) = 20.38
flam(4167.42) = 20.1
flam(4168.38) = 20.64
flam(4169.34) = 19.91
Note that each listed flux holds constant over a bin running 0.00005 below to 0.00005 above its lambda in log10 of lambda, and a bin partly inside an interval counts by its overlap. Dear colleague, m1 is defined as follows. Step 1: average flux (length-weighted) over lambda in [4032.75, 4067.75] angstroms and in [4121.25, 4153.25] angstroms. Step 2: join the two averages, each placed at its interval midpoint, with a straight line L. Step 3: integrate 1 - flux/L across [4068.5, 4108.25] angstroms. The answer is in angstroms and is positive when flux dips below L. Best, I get 3.7 angstroms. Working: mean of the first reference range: 22.1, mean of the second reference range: 20.8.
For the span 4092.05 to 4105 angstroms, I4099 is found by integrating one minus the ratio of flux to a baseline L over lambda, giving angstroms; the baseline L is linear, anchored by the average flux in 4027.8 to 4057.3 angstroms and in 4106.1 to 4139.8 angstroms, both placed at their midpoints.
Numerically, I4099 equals 1.9 angstroms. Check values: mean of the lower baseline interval 22.2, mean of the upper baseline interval 19.9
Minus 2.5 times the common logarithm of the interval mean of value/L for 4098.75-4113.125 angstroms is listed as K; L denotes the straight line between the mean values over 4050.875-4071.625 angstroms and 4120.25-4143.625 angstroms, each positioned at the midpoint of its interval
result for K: 0.20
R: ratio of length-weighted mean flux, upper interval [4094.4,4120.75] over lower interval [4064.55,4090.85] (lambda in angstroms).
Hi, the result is 0.85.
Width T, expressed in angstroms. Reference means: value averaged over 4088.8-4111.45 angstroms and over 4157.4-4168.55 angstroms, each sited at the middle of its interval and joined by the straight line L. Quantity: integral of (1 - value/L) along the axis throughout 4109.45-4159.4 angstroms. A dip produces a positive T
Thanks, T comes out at -2.40 angstroms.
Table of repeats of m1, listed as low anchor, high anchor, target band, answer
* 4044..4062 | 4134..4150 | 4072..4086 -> 0.5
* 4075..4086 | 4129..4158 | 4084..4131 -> 4.0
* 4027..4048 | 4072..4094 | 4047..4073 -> -1.0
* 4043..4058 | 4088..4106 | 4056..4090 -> -2.1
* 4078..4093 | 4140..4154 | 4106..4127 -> 1.5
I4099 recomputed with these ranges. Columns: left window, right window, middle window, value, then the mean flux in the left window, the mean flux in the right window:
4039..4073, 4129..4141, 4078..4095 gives 0.7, 22.1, 20.8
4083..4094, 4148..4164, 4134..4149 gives -0.3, 20.4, 20.7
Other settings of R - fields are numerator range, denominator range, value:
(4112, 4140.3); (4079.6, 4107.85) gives 1.08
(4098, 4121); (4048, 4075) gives 0.83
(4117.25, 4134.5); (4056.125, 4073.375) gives 0.93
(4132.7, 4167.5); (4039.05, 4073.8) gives 0.94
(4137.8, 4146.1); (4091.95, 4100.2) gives 1.23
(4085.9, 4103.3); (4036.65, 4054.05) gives 0.86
